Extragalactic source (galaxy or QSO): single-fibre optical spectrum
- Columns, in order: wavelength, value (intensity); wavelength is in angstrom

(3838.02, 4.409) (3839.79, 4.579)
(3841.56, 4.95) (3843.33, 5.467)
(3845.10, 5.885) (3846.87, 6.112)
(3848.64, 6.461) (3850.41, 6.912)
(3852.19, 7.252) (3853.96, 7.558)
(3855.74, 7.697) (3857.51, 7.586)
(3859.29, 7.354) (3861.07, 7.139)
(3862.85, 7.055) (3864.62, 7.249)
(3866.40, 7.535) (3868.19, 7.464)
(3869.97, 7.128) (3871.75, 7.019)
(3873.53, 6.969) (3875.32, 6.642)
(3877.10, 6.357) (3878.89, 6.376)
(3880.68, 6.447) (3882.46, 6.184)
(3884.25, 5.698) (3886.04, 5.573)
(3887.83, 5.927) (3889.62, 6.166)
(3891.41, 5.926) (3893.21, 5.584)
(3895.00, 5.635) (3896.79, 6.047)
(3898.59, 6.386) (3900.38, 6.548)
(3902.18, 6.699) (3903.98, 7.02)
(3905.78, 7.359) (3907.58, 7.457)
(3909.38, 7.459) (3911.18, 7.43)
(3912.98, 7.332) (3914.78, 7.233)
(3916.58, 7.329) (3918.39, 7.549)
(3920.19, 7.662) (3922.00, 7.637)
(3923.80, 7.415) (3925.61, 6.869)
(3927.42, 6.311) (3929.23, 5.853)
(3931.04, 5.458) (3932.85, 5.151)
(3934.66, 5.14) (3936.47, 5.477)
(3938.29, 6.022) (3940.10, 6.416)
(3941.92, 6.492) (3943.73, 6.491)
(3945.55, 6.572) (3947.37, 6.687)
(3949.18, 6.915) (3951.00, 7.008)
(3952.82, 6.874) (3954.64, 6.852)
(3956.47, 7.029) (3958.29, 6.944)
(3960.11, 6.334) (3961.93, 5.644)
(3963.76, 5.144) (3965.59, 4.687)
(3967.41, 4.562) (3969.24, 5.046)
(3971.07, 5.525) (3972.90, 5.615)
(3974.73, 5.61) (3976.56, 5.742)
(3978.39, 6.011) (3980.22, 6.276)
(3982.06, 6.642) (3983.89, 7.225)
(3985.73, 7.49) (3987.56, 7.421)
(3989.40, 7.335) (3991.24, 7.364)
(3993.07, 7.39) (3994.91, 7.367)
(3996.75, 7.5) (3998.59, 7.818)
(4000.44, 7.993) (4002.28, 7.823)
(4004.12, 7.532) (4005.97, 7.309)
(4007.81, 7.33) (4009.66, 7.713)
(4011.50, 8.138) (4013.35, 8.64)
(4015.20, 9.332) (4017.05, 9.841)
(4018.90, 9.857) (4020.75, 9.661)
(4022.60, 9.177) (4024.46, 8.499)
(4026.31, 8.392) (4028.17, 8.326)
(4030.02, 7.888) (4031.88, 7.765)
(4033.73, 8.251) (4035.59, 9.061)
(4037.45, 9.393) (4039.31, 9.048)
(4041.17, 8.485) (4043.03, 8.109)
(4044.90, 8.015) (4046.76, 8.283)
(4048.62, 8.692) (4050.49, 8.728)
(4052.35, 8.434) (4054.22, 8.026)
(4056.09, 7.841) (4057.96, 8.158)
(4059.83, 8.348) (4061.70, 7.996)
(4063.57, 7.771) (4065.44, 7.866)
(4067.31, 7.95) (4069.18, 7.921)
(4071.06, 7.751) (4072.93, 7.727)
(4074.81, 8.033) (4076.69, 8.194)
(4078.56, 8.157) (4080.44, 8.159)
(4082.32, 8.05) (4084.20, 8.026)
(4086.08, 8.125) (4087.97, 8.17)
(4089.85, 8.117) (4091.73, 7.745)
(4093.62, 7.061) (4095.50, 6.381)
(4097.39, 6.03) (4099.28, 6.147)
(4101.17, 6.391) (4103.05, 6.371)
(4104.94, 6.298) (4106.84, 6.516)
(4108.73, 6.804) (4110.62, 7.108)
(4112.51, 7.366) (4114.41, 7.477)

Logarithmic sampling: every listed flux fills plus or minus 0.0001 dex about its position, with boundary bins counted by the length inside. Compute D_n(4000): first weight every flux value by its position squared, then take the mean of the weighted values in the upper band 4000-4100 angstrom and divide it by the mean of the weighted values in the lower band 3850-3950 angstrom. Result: 1.3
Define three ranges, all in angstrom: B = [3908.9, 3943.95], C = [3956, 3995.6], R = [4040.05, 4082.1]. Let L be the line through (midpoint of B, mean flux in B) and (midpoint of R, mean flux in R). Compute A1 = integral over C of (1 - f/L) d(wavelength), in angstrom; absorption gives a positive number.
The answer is 5.00 angstrom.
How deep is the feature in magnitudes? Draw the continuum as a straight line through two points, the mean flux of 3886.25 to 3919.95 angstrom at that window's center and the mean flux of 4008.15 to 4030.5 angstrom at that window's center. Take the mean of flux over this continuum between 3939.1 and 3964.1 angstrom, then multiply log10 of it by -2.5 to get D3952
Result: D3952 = 0.16 mag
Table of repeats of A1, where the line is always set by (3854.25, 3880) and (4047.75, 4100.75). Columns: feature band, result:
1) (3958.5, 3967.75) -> 2.5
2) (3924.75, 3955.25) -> 4.6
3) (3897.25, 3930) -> 0.9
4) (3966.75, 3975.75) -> 2.6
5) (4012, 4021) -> -2.1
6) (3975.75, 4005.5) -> 1.4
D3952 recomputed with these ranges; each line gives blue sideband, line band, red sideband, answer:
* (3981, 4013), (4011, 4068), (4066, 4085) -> -0.100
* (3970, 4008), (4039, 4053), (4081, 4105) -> -0.191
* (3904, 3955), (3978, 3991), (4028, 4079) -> 0.064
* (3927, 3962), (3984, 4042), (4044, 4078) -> -0.119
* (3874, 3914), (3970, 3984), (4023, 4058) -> 0.252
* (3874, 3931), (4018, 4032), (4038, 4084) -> -0.122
